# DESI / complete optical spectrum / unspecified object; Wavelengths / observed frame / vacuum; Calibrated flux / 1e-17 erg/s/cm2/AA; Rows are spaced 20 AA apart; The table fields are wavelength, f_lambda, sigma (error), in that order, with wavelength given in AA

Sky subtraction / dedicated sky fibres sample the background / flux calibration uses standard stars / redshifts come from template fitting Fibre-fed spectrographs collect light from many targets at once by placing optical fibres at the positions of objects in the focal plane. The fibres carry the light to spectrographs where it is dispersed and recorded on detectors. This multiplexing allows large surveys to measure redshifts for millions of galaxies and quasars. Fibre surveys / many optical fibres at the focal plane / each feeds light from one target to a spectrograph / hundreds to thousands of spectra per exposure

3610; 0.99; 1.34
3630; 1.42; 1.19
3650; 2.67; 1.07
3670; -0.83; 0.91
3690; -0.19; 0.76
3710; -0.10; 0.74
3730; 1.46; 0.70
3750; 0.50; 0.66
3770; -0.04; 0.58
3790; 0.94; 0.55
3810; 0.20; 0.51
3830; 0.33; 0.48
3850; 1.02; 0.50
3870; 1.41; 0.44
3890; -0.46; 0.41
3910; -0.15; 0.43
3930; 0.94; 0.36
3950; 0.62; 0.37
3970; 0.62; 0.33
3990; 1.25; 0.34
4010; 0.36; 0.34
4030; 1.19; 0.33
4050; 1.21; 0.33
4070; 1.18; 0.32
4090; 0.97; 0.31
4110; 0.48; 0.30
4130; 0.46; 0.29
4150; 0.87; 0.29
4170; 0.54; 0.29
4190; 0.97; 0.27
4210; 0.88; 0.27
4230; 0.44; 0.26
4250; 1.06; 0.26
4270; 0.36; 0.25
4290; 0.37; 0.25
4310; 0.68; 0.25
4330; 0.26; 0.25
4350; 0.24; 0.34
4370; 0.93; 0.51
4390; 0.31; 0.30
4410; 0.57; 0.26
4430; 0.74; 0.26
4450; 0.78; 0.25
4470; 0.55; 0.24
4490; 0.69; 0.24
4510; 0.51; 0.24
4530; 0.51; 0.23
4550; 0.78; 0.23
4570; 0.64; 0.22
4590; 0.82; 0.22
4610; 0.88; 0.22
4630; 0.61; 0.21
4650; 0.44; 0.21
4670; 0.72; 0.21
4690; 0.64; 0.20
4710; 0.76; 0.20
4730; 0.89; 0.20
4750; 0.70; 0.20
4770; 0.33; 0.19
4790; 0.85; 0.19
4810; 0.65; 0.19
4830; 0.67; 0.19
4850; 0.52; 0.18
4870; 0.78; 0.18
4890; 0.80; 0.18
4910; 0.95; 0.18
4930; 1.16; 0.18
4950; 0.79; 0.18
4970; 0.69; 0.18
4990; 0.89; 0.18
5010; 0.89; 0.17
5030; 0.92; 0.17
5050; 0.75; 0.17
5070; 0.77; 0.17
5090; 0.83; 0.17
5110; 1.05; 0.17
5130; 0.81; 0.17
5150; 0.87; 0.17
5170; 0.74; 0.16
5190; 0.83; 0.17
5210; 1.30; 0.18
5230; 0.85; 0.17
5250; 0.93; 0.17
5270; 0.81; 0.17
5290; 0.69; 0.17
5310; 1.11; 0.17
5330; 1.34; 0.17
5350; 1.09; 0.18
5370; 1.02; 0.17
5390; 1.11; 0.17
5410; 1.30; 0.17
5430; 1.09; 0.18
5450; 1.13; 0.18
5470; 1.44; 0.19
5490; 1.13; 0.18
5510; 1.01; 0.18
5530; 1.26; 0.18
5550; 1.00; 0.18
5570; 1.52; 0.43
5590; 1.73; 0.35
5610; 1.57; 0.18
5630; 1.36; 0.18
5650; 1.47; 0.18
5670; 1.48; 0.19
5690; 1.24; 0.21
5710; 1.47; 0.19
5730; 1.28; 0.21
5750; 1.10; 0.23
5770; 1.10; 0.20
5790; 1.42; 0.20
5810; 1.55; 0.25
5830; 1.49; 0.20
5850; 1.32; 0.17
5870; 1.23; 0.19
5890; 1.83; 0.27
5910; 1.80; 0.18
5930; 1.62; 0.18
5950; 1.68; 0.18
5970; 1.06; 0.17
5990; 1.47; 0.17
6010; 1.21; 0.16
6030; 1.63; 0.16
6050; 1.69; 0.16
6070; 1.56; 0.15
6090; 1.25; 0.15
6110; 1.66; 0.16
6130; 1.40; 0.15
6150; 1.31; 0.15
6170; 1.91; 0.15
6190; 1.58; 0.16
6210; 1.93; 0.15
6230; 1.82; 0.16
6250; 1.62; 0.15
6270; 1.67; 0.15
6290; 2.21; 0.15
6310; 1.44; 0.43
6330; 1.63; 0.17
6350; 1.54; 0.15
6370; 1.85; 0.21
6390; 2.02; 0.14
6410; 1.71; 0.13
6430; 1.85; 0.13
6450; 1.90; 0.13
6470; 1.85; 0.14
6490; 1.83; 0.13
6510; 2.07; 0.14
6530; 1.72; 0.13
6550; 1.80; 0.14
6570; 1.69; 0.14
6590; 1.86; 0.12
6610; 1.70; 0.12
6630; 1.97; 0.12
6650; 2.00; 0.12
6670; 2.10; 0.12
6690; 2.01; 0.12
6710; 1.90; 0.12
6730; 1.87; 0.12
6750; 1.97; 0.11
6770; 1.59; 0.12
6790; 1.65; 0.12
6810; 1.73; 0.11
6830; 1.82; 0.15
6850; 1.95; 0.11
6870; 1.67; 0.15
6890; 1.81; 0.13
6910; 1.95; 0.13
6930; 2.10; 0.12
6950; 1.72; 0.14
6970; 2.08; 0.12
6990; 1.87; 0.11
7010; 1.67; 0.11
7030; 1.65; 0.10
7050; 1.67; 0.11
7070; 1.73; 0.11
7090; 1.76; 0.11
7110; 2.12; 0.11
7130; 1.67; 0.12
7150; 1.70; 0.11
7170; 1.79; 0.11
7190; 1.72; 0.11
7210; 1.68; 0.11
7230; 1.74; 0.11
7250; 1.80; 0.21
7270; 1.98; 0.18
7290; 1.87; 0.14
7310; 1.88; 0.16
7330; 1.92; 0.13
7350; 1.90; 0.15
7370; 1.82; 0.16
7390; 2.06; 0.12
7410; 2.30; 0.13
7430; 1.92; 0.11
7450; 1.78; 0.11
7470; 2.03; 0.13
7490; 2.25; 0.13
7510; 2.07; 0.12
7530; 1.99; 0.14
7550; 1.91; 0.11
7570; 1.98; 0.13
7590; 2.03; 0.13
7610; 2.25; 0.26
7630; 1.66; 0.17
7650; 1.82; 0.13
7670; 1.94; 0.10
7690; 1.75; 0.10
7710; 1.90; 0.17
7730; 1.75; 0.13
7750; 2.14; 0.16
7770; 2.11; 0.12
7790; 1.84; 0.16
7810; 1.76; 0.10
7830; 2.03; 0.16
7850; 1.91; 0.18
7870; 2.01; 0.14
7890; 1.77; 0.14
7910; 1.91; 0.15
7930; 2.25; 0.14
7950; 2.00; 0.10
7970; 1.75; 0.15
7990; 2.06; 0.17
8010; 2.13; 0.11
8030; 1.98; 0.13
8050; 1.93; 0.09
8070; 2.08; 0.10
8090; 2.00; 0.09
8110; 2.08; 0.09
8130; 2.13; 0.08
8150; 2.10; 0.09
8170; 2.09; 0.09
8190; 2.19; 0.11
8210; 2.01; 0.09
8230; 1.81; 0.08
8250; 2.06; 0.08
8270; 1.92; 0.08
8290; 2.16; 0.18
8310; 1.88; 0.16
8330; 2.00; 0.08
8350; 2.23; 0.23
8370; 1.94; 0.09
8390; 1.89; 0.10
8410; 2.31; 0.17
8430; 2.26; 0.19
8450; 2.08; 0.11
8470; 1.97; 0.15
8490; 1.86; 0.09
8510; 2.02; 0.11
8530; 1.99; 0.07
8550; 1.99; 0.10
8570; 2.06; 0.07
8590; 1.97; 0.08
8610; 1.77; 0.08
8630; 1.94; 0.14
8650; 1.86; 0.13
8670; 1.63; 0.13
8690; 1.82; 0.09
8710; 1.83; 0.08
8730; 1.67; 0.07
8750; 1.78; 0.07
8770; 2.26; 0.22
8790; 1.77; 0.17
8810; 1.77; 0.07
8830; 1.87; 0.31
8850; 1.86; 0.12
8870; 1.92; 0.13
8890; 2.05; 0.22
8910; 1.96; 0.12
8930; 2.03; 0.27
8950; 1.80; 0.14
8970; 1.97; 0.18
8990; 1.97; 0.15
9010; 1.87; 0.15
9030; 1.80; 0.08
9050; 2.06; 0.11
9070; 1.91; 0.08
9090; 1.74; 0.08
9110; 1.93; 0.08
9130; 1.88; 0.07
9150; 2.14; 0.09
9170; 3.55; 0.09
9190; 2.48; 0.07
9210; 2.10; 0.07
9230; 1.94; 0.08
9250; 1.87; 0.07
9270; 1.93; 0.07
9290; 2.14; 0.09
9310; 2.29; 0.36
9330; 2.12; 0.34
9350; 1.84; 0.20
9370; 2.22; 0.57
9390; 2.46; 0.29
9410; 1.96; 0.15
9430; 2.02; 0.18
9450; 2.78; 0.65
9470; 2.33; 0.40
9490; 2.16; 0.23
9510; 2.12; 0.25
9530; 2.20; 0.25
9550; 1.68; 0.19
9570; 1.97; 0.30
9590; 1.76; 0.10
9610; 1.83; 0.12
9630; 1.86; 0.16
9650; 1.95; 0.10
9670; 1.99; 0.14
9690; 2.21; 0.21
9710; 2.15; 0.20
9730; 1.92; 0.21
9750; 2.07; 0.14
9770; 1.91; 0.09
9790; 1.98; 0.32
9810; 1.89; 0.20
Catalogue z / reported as 0.40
